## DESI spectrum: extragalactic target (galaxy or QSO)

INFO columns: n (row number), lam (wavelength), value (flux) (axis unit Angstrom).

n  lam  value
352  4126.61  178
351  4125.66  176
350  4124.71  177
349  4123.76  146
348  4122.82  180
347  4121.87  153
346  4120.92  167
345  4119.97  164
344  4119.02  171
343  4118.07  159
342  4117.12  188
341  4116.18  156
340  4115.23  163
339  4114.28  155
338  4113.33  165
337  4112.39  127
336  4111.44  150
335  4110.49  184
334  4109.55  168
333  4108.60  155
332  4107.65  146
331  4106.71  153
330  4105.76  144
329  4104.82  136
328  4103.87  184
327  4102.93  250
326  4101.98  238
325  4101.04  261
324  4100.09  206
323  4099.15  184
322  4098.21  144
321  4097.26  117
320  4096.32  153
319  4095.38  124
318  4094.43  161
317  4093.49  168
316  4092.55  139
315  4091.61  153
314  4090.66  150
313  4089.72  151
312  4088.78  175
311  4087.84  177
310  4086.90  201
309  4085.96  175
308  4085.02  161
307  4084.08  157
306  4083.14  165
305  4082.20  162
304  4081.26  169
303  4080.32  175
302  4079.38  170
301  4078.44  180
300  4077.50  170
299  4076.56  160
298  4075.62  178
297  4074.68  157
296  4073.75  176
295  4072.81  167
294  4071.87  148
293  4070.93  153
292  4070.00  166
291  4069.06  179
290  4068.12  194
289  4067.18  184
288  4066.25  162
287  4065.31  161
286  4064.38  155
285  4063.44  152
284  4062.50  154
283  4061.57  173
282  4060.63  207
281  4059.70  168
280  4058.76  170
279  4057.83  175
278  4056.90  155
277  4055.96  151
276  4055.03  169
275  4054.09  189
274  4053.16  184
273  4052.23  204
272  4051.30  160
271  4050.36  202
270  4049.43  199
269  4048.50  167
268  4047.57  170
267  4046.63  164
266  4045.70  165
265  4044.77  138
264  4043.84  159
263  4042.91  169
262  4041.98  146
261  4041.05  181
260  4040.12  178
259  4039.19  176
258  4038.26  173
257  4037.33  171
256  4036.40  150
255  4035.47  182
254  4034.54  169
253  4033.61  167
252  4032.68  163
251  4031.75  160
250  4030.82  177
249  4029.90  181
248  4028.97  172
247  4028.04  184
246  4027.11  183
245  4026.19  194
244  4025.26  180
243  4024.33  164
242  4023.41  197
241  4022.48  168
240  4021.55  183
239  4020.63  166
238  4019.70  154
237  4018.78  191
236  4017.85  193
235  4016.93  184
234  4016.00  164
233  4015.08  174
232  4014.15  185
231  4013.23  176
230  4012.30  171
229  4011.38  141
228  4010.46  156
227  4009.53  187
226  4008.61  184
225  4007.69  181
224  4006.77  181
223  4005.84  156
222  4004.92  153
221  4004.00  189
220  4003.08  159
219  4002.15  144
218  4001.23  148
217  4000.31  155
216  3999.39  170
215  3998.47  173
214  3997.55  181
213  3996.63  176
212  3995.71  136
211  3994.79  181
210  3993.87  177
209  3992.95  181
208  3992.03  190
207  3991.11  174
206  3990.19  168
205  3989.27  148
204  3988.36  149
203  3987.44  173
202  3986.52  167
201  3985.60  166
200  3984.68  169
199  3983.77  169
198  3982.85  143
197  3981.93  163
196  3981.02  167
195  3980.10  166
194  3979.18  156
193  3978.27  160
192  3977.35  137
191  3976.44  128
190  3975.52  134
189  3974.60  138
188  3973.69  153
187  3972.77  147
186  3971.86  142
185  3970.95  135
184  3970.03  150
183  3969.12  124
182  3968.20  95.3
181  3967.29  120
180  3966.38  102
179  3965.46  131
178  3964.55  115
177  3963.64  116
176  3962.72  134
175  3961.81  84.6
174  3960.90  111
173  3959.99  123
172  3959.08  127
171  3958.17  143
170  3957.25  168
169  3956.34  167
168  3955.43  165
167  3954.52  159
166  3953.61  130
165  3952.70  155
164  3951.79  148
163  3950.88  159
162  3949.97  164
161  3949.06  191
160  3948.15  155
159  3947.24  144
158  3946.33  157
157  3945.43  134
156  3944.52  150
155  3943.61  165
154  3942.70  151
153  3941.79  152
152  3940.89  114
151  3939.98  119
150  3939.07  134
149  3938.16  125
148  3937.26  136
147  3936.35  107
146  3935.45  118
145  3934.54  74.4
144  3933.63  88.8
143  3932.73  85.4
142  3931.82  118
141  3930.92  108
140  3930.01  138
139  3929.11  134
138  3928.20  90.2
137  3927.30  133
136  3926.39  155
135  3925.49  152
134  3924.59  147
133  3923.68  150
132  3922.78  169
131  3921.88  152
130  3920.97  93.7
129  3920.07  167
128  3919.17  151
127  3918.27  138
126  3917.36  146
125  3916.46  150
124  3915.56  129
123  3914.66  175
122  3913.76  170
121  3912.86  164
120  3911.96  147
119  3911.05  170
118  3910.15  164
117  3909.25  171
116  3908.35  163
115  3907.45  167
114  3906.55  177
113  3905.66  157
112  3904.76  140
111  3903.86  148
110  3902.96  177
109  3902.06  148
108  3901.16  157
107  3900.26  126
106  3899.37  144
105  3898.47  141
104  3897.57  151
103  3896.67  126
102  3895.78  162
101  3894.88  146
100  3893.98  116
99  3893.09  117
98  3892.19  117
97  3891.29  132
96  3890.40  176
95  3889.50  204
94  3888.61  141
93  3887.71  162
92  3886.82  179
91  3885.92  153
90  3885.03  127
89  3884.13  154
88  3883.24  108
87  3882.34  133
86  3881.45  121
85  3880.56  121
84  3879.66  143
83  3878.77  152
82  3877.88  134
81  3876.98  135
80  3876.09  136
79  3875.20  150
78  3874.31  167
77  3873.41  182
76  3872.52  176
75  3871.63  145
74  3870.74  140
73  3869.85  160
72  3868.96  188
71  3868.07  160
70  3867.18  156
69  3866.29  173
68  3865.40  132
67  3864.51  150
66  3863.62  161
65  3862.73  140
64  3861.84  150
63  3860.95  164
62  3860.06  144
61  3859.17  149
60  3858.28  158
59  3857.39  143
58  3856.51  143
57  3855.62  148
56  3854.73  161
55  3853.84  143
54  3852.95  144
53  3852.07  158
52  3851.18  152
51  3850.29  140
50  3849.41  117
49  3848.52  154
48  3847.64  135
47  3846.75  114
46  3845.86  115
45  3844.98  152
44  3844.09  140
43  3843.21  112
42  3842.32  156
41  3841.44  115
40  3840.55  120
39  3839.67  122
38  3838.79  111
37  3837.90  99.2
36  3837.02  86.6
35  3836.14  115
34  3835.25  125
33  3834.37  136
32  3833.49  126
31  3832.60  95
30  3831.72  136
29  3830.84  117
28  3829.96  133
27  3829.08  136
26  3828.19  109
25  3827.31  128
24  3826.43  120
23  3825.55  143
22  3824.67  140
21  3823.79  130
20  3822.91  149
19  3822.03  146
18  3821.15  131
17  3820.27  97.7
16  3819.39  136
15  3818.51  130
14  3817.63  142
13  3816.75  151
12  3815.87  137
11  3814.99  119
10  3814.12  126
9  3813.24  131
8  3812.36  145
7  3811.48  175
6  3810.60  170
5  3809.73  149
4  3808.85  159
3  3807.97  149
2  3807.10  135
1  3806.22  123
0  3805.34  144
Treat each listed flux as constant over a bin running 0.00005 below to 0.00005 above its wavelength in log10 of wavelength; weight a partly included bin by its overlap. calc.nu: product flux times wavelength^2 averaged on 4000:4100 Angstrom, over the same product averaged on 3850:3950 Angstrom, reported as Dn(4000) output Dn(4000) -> 1.25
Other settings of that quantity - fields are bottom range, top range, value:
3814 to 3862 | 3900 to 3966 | 1.12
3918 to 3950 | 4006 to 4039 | 1.35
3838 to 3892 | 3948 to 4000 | 1.09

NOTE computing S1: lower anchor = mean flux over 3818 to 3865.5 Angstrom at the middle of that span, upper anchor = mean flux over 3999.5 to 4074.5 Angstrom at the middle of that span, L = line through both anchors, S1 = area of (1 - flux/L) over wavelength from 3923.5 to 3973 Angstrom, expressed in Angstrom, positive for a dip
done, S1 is 6.6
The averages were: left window 134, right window 171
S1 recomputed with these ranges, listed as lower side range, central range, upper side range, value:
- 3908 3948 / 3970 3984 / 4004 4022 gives 0.9 Angstrom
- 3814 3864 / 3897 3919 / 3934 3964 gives -2.9 Angstrom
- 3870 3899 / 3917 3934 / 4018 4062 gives 2.2 Angstrom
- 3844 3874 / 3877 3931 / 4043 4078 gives 2.7 Angstrom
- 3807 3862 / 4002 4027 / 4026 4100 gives -1.9 Angstrom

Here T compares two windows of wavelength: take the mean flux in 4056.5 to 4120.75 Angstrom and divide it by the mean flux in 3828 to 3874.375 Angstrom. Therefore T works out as 1.2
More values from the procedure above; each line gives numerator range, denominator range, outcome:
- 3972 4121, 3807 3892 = 1.19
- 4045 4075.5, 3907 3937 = 1.23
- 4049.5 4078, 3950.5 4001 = 1.15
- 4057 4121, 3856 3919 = 1.11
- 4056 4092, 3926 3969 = 1.27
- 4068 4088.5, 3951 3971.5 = 1.28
